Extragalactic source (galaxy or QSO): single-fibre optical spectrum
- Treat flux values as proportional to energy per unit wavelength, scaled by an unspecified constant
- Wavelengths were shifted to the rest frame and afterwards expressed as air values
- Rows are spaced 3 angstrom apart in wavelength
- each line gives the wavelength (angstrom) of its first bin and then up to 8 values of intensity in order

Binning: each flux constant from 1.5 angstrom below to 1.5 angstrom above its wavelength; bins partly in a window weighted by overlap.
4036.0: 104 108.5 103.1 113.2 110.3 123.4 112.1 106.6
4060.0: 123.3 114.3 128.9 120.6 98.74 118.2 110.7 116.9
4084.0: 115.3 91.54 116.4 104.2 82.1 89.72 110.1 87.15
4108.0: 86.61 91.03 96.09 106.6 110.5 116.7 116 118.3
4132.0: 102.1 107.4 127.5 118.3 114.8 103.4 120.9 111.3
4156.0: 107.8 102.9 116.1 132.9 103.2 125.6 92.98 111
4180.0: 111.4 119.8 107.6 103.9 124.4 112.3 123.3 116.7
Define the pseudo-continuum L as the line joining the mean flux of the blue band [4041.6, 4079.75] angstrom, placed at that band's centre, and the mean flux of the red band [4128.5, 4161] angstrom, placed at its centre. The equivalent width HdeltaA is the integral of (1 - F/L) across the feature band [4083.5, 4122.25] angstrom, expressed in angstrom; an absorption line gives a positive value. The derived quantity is 4.9 angstrom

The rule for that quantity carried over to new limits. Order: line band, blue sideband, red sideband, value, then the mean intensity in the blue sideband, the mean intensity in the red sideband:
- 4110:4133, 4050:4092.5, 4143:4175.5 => 1.0 angstrom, 114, 112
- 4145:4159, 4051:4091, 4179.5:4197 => 0.4 angstrom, 114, 114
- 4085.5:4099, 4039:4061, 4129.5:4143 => 1.9 angstrom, 113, 114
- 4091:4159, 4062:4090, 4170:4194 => 4.0 angstrom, 113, 112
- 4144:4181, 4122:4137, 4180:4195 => 0.4 angstrom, 112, 114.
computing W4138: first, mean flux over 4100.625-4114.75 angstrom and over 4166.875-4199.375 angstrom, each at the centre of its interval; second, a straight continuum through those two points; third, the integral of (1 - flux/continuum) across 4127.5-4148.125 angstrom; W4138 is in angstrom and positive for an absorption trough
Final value -2.4 angstrom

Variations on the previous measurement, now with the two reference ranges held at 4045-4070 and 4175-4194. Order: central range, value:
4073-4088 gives 0.7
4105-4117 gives 2.3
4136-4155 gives -0.3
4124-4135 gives 0.3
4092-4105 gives 2.3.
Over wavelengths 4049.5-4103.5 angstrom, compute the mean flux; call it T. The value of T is 110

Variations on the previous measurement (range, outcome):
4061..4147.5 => 108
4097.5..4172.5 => 109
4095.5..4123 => 97.2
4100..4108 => 95.8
